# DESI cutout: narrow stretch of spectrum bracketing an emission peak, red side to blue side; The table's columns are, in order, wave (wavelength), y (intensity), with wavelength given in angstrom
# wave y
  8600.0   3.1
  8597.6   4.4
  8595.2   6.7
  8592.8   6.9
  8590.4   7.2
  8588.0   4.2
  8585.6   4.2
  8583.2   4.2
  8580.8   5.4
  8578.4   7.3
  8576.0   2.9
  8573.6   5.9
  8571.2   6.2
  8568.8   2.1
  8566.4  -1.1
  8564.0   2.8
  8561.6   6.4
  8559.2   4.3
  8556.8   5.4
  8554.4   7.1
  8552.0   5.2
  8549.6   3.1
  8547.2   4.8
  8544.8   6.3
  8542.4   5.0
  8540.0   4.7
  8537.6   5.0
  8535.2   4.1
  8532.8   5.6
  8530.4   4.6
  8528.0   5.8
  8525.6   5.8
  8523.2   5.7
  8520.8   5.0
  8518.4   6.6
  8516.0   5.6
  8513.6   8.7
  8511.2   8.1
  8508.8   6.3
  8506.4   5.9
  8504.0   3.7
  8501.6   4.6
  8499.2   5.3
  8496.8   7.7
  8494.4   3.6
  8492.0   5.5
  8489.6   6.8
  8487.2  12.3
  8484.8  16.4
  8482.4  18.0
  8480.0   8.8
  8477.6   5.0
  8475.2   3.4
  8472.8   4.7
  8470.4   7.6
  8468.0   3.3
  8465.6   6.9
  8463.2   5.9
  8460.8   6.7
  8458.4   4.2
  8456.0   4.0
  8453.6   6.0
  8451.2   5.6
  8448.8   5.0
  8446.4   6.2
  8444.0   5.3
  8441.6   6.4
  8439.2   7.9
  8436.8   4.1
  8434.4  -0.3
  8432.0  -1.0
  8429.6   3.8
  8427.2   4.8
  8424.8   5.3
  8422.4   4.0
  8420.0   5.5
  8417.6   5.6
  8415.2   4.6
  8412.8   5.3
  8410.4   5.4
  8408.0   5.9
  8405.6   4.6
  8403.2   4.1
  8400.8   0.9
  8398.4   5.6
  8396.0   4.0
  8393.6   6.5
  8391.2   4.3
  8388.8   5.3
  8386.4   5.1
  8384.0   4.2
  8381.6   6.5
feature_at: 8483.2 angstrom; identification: Halpha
